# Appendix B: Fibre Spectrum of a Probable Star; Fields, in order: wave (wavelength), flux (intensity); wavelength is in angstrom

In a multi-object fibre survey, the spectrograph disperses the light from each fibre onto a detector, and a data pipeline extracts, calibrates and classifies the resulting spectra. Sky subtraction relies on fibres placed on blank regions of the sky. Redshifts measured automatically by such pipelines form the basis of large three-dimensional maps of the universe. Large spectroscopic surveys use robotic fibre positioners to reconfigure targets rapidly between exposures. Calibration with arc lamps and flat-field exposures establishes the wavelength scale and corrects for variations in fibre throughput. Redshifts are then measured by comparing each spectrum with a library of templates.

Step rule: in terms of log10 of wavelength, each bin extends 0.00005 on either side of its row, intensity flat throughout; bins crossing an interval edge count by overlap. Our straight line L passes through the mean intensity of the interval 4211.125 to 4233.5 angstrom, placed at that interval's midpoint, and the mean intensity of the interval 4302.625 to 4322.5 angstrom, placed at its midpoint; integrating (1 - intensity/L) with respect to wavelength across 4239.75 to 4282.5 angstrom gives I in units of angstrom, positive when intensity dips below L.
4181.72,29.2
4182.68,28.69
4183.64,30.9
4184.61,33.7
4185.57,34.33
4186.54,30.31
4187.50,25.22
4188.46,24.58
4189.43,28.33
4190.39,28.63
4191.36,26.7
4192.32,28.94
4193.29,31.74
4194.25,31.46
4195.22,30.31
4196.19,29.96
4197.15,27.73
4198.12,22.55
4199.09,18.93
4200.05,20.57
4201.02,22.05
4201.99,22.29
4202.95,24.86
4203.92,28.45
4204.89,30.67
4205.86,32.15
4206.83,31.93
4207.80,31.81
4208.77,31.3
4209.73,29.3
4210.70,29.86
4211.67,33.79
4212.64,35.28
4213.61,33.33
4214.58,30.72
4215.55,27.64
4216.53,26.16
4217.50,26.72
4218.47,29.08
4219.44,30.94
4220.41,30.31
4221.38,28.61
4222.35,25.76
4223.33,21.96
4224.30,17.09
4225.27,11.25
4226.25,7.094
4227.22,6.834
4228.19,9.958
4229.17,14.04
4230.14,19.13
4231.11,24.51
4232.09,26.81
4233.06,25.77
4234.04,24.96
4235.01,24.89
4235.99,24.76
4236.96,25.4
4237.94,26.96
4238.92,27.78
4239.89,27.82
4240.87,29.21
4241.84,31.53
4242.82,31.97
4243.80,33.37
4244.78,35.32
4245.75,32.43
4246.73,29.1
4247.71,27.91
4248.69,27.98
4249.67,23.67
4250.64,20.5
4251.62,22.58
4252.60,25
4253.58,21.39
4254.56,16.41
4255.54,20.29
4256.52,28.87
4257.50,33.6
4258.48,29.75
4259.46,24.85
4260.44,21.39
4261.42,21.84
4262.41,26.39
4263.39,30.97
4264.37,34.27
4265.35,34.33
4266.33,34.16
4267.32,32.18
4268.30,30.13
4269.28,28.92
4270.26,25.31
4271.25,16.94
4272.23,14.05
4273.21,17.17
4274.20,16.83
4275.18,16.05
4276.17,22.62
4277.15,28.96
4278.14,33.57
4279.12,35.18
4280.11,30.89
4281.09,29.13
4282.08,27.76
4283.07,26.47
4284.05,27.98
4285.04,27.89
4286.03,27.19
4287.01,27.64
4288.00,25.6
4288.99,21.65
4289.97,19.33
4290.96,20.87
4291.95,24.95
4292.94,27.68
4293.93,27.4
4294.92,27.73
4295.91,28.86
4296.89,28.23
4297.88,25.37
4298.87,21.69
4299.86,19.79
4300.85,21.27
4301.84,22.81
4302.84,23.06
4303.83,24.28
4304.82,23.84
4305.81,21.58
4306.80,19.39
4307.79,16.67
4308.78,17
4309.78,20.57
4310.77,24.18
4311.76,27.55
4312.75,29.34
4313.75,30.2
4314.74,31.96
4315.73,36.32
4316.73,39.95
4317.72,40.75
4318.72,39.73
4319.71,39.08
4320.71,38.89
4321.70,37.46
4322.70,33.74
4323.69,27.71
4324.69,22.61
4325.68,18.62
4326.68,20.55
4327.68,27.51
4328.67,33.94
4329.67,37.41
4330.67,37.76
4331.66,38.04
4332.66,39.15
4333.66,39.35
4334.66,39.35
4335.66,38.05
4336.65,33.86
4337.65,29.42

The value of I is -1.45 angstrom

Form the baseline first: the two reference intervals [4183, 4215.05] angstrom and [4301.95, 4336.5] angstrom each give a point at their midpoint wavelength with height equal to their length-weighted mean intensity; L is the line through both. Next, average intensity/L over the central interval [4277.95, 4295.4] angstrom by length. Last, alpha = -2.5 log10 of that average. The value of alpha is 0.112 mag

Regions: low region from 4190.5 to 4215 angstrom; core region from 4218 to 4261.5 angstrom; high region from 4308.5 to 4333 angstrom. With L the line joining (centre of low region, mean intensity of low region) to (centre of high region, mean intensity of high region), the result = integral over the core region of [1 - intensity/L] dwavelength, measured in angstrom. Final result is 7.5 angstrom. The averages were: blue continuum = 28.7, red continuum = 31.7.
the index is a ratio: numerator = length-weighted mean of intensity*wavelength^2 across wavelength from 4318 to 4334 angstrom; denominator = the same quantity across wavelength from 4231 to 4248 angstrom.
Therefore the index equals 1.2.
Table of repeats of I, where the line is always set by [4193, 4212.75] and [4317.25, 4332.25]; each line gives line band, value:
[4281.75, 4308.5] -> 6.3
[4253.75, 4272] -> 2.2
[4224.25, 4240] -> 4.9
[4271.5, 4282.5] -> 2.3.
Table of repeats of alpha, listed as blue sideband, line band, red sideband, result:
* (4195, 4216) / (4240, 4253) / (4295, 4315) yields -0.077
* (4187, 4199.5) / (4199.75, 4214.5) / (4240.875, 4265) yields -0.077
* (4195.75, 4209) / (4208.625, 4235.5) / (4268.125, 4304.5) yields 0.086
